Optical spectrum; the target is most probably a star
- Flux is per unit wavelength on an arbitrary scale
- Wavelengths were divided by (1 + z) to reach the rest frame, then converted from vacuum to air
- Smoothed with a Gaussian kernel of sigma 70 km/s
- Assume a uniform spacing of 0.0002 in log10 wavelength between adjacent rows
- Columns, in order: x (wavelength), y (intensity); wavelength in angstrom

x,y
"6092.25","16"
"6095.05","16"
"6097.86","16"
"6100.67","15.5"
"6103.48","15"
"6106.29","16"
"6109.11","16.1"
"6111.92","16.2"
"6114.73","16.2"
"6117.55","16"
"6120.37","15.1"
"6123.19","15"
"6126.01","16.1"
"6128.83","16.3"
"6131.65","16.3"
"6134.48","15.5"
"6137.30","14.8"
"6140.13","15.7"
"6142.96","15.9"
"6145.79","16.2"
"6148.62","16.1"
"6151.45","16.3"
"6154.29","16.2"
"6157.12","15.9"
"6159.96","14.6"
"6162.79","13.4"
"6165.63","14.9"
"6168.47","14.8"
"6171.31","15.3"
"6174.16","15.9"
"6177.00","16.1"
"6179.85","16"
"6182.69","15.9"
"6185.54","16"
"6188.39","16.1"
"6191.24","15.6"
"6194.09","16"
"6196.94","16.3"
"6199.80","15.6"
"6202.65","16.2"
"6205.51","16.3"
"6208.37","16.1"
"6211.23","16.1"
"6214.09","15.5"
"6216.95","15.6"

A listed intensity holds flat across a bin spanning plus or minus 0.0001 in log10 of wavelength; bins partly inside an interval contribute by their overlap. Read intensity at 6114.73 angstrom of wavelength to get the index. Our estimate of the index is 16.2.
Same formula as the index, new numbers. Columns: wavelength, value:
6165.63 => 14.9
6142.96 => 15.9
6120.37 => 15.1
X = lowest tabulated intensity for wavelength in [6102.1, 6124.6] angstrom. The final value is 15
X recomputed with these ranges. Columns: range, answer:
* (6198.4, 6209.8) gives 15.6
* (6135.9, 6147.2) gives 14.8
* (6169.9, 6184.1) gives 15.3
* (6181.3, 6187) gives 15.9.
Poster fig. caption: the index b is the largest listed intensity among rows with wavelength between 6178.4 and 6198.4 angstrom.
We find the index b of 16.3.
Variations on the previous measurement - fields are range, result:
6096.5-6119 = 16.2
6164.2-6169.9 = 14.9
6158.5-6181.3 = 16.1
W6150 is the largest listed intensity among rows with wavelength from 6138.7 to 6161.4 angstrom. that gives 16.3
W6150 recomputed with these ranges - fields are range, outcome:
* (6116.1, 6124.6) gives 16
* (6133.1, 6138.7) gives 15.5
